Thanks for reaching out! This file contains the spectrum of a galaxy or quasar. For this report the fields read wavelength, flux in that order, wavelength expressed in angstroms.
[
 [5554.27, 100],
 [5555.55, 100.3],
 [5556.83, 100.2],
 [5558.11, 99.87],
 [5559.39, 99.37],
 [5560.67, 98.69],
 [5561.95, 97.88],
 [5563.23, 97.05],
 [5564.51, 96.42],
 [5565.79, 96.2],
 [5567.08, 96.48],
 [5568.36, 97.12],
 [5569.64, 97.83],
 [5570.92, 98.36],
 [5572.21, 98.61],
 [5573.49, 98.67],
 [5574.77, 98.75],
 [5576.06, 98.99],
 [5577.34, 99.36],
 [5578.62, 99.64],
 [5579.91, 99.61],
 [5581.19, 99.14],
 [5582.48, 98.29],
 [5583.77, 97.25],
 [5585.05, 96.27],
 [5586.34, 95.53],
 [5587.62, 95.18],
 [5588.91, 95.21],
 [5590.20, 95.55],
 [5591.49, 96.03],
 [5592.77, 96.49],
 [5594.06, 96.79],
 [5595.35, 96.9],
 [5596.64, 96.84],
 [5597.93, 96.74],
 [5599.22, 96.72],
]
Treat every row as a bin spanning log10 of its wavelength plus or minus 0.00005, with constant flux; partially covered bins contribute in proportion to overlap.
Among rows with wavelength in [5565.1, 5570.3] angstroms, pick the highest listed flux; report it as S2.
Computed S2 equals 97.83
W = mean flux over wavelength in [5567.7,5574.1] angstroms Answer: 98.2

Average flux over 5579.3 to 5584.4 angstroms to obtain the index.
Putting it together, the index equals 98.5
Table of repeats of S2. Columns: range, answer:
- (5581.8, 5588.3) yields 98.29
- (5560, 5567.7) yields 98.69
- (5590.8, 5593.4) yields 96.49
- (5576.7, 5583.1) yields 99.64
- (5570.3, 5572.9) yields 98.61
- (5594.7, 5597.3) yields 96.9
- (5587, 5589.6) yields 95.21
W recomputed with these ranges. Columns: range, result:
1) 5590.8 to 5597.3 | 96.6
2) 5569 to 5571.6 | 98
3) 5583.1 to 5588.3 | 96.1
